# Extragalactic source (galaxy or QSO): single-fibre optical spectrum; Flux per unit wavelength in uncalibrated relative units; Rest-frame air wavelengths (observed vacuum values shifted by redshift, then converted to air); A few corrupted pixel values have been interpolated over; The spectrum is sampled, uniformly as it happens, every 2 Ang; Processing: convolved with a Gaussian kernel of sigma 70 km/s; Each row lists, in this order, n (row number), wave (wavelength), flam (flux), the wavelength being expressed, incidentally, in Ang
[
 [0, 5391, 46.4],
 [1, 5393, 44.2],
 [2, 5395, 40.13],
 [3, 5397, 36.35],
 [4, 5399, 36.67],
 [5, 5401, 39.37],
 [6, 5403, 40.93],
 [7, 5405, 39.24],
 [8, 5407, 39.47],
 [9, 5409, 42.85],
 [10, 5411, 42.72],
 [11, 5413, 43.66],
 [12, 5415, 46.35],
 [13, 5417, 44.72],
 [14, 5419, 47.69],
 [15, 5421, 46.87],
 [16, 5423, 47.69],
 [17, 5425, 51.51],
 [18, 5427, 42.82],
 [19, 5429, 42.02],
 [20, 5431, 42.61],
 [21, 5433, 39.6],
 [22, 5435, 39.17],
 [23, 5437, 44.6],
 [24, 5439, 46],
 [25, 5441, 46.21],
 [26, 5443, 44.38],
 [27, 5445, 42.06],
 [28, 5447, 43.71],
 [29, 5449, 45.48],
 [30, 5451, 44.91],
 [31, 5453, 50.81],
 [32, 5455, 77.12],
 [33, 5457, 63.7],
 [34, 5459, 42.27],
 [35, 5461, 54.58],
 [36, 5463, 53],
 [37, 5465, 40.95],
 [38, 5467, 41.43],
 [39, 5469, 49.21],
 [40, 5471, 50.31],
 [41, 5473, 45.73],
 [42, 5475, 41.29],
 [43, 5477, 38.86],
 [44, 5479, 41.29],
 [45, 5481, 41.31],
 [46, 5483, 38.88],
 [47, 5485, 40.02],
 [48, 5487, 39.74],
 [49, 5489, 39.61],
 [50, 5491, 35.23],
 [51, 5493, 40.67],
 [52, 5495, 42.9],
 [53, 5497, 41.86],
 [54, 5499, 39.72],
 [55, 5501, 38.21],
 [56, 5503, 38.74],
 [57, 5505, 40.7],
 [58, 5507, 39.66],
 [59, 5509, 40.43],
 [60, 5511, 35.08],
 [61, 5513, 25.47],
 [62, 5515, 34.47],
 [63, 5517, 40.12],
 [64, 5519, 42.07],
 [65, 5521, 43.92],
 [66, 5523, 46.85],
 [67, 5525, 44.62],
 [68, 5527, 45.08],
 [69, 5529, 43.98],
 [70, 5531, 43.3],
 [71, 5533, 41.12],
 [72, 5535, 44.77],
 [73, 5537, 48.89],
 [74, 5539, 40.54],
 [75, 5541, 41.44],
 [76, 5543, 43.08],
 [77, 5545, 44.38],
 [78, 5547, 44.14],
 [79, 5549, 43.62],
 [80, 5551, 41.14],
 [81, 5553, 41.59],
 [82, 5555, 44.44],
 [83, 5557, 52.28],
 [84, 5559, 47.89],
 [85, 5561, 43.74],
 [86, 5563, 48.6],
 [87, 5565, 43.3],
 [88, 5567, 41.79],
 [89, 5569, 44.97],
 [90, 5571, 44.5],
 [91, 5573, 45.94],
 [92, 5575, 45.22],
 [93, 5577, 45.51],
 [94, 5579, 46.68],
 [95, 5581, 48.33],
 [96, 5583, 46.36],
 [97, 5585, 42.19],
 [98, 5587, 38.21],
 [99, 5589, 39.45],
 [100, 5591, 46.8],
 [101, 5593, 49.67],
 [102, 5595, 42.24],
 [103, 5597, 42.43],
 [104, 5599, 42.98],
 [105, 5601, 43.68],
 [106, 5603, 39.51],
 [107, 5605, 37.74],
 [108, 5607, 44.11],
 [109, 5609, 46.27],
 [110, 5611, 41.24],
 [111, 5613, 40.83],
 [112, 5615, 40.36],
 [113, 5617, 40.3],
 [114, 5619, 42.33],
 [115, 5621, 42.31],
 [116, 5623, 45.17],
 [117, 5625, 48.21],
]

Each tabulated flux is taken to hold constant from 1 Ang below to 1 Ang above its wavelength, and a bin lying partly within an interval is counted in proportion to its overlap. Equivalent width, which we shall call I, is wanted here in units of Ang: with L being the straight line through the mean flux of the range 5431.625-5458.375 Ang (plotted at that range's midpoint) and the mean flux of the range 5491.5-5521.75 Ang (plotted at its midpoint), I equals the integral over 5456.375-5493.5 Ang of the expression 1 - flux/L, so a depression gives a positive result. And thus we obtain -0.2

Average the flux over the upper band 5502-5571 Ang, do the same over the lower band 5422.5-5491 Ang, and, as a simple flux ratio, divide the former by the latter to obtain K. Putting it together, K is 0.94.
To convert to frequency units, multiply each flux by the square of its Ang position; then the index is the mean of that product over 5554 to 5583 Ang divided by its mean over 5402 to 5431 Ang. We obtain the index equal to 1.10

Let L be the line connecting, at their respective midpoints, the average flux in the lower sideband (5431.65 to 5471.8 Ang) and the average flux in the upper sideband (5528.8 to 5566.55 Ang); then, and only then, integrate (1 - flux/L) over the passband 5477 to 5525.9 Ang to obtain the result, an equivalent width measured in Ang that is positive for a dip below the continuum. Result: 6.81 Ang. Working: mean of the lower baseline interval 47.9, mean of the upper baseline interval 44.3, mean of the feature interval 39.6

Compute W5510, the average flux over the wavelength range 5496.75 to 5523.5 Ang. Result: 38.9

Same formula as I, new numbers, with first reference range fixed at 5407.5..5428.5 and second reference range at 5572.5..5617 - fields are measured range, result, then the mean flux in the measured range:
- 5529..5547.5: 0.2 Ang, 43.5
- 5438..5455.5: -1.2 Ang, 48.2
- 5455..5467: -2.0 Ang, 52.3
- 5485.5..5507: 2.3 Ang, 39.7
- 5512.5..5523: 1.3 Ang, 38.7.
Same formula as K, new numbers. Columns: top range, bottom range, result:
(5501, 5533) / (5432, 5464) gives 0.83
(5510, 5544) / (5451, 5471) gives 0.80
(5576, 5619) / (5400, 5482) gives 0.95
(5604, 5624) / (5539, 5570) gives 0.95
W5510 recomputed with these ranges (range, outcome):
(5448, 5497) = 45.7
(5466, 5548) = 41.4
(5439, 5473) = 49.2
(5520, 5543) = 44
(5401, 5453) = 43.9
